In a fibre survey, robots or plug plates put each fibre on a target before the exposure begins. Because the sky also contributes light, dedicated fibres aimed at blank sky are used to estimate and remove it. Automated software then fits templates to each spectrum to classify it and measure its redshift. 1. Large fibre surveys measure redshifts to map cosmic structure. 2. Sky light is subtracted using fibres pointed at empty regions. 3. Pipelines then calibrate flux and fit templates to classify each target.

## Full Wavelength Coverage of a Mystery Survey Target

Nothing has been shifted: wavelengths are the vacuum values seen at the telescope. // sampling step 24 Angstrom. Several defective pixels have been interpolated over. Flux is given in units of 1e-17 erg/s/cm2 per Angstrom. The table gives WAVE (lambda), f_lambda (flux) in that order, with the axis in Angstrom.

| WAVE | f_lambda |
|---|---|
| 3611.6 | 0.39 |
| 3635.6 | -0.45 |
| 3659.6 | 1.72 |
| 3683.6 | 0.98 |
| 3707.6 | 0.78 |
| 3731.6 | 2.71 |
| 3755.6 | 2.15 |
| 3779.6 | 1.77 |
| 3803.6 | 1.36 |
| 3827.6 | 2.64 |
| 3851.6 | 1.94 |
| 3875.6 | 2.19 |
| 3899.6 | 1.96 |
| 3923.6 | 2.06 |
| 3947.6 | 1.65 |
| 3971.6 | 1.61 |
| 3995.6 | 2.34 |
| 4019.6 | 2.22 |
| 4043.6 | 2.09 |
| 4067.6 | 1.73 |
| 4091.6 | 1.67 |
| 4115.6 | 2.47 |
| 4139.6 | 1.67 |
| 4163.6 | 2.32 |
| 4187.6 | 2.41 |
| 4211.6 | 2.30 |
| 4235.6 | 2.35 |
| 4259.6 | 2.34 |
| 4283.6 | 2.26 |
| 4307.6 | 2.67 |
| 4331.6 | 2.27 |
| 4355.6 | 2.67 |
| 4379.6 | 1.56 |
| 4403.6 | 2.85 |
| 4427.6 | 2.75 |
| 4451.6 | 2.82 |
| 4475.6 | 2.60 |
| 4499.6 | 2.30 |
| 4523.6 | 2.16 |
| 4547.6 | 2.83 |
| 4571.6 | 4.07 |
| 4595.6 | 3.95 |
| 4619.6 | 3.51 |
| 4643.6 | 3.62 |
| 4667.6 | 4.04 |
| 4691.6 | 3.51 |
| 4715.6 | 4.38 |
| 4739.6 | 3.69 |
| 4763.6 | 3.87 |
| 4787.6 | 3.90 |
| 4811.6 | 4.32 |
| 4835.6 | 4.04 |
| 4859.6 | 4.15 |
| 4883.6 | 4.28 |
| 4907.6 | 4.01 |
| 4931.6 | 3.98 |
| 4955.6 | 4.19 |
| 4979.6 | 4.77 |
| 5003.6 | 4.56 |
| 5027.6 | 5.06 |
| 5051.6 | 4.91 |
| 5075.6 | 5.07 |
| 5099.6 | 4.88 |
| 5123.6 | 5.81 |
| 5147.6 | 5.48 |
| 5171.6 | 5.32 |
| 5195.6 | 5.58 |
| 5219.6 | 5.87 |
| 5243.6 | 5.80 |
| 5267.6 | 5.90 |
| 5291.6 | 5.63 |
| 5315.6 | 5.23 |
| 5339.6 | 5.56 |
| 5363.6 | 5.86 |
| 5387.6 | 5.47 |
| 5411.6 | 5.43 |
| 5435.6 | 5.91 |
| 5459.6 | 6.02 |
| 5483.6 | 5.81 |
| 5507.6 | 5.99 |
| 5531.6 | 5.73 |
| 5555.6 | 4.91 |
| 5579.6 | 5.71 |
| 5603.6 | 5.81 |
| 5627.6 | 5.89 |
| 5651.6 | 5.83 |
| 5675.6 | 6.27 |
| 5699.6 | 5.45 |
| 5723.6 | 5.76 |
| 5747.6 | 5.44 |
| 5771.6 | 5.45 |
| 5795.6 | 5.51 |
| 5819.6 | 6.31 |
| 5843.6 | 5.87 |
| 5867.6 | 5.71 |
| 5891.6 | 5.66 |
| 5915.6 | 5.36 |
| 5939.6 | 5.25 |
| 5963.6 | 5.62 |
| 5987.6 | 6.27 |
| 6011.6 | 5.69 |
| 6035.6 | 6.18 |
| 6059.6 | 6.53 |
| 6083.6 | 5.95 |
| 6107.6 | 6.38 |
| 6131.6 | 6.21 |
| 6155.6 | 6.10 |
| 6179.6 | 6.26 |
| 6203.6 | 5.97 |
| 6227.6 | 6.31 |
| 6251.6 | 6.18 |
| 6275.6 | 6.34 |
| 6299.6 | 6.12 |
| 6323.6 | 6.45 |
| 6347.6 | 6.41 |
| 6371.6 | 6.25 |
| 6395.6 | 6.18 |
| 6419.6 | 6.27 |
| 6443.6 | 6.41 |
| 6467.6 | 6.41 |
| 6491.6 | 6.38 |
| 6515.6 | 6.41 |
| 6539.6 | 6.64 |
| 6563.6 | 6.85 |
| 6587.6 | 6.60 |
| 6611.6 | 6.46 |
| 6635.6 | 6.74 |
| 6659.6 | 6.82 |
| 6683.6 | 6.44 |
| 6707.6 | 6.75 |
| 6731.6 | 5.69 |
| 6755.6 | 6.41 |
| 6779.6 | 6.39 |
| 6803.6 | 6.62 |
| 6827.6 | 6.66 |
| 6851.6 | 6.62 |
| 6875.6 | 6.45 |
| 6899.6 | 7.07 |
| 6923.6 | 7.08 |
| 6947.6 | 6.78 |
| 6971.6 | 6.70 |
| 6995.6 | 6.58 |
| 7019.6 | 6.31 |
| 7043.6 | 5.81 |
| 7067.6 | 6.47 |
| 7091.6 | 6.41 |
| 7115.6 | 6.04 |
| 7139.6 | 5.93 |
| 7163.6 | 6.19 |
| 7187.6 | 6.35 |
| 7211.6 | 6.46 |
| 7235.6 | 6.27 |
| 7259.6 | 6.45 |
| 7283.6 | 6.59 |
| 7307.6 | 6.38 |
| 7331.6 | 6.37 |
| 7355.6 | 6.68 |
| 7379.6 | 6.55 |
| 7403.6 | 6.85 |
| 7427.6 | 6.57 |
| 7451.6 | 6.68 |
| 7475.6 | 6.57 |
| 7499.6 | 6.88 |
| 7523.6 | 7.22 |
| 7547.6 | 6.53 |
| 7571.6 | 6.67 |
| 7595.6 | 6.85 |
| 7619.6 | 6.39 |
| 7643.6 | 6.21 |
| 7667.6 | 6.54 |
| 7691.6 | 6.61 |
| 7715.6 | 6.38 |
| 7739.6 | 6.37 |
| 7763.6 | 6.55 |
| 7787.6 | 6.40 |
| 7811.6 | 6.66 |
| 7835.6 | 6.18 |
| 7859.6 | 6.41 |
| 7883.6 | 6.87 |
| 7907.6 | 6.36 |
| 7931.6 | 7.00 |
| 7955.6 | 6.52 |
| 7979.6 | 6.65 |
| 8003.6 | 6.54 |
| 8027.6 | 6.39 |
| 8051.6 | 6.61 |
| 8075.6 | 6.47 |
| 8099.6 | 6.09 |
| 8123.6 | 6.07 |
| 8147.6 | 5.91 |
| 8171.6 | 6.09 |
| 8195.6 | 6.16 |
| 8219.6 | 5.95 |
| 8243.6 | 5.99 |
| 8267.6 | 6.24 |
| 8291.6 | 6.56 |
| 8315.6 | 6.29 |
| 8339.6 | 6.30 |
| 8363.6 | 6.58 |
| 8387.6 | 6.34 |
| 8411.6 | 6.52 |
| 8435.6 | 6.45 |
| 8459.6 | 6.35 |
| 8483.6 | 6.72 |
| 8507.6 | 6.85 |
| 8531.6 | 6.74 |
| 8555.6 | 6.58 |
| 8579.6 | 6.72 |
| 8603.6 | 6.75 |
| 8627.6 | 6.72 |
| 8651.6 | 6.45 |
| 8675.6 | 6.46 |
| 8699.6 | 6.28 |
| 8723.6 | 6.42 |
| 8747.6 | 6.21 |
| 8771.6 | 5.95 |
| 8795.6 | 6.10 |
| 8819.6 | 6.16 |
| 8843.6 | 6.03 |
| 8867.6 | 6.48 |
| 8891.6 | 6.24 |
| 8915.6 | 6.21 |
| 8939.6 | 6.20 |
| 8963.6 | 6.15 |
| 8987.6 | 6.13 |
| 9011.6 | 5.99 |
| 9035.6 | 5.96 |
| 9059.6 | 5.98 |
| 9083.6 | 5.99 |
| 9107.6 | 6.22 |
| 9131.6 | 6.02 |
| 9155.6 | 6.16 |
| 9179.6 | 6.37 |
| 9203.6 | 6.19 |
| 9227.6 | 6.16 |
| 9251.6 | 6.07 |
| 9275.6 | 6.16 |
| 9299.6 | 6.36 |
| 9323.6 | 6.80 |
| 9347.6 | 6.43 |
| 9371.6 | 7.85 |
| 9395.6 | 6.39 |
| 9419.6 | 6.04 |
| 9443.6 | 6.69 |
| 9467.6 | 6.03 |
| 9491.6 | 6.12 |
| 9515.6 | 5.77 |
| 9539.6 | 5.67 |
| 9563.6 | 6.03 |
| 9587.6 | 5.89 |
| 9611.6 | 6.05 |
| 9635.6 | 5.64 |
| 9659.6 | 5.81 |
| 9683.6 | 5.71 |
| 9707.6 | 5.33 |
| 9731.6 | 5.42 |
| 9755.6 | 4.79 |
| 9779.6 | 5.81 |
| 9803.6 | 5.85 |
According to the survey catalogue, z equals 0.142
